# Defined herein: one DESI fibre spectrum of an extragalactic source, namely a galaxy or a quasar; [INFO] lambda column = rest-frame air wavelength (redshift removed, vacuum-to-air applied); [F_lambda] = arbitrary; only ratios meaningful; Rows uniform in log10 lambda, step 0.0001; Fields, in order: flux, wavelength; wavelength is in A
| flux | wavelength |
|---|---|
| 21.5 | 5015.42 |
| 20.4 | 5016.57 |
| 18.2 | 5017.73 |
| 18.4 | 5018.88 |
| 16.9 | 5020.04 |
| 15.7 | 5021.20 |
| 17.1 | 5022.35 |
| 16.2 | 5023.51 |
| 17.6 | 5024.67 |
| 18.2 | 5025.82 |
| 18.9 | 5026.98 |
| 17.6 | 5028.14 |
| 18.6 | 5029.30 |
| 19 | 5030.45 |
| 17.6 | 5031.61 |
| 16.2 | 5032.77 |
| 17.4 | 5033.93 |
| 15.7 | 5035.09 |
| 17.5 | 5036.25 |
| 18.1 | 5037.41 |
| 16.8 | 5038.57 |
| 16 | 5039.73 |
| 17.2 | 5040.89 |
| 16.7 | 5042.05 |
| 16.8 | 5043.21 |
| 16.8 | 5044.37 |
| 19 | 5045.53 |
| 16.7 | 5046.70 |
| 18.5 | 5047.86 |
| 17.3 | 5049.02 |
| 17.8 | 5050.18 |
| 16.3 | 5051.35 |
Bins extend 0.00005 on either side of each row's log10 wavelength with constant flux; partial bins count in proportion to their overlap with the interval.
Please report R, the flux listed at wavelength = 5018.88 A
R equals 18.4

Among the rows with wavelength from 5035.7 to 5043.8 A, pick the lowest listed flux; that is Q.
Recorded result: 16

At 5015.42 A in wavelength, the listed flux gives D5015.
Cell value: 21.5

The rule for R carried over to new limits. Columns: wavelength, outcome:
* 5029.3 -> 18.6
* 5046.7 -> 16.7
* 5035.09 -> 15.7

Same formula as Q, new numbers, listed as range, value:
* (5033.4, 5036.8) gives 15.7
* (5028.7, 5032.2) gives 17.6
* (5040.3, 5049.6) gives 16.7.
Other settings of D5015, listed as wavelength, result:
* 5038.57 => 16.8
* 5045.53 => 19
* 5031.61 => 17.6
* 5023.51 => 16.2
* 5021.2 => 15.7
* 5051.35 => 16.3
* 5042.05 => 16.7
